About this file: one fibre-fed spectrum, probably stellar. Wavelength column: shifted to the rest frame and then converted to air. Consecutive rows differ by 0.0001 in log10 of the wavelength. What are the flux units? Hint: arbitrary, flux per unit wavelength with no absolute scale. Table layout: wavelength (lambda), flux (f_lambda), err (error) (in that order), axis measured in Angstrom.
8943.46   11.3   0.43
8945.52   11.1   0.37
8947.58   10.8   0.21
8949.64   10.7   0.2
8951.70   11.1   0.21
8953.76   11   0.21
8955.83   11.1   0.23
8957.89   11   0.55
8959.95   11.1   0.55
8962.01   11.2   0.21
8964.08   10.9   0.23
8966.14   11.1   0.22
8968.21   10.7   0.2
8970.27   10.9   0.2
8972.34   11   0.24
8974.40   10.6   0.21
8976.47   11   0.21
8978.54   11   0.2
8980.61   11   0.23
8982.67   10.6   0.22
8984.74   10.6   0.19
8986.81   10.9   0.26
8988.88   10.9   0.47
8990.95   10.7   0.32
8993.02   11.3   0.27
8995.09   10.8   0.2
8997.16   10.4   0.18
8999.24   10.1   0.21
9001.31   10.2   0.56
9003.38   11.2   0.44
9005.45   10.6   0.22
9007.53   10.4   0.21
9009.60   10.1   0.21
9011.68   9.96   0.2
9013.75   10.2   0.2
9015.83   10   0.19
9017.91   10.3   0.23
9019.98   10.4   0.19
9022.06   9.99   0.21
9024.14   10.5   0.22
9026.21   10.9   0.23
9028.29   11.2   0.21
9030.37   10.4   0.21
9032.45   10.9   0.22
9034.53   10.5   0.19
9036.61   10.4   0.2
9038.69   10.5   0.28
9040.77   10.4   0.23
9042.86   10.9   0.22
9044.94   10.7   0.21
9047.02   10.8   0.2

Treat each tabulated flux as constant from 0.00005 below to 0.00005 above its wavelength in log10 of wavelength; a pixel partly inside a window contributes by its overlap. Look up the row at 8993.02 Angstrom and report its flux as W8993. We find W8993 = 11.3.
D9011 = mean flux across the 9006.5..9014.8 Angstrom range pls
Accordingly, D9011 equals 10.2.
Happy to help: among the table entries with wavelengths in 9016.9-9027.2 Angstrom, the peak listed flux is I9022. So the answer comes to 10.9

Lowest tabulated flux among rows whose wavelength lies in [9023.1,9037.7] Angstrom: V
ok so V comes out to 10.4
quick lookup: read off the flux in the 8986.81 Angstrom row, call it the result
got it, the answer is 10.9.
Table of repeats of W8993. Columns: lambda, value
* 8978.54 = 11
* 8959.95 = 11.1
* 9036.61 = 10.4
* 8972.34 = 11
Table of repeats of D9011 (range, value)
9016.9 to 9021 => 10.4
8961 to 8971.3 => 11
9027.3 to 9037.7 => 10.7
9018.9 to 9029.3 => 10.6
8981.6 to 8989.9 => 10.8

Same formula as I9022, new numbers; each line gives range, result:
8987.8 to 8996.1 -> 11.3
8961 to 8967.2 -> 11.2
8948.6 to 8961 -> 11.1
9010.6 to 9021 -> 10.4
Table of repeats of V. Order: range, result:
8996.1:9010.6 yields 10.1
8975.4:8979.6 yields 11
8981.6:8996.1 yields 10.6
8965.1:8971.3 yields 10.7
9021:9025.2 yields 9.99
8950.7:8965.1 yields 10.9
